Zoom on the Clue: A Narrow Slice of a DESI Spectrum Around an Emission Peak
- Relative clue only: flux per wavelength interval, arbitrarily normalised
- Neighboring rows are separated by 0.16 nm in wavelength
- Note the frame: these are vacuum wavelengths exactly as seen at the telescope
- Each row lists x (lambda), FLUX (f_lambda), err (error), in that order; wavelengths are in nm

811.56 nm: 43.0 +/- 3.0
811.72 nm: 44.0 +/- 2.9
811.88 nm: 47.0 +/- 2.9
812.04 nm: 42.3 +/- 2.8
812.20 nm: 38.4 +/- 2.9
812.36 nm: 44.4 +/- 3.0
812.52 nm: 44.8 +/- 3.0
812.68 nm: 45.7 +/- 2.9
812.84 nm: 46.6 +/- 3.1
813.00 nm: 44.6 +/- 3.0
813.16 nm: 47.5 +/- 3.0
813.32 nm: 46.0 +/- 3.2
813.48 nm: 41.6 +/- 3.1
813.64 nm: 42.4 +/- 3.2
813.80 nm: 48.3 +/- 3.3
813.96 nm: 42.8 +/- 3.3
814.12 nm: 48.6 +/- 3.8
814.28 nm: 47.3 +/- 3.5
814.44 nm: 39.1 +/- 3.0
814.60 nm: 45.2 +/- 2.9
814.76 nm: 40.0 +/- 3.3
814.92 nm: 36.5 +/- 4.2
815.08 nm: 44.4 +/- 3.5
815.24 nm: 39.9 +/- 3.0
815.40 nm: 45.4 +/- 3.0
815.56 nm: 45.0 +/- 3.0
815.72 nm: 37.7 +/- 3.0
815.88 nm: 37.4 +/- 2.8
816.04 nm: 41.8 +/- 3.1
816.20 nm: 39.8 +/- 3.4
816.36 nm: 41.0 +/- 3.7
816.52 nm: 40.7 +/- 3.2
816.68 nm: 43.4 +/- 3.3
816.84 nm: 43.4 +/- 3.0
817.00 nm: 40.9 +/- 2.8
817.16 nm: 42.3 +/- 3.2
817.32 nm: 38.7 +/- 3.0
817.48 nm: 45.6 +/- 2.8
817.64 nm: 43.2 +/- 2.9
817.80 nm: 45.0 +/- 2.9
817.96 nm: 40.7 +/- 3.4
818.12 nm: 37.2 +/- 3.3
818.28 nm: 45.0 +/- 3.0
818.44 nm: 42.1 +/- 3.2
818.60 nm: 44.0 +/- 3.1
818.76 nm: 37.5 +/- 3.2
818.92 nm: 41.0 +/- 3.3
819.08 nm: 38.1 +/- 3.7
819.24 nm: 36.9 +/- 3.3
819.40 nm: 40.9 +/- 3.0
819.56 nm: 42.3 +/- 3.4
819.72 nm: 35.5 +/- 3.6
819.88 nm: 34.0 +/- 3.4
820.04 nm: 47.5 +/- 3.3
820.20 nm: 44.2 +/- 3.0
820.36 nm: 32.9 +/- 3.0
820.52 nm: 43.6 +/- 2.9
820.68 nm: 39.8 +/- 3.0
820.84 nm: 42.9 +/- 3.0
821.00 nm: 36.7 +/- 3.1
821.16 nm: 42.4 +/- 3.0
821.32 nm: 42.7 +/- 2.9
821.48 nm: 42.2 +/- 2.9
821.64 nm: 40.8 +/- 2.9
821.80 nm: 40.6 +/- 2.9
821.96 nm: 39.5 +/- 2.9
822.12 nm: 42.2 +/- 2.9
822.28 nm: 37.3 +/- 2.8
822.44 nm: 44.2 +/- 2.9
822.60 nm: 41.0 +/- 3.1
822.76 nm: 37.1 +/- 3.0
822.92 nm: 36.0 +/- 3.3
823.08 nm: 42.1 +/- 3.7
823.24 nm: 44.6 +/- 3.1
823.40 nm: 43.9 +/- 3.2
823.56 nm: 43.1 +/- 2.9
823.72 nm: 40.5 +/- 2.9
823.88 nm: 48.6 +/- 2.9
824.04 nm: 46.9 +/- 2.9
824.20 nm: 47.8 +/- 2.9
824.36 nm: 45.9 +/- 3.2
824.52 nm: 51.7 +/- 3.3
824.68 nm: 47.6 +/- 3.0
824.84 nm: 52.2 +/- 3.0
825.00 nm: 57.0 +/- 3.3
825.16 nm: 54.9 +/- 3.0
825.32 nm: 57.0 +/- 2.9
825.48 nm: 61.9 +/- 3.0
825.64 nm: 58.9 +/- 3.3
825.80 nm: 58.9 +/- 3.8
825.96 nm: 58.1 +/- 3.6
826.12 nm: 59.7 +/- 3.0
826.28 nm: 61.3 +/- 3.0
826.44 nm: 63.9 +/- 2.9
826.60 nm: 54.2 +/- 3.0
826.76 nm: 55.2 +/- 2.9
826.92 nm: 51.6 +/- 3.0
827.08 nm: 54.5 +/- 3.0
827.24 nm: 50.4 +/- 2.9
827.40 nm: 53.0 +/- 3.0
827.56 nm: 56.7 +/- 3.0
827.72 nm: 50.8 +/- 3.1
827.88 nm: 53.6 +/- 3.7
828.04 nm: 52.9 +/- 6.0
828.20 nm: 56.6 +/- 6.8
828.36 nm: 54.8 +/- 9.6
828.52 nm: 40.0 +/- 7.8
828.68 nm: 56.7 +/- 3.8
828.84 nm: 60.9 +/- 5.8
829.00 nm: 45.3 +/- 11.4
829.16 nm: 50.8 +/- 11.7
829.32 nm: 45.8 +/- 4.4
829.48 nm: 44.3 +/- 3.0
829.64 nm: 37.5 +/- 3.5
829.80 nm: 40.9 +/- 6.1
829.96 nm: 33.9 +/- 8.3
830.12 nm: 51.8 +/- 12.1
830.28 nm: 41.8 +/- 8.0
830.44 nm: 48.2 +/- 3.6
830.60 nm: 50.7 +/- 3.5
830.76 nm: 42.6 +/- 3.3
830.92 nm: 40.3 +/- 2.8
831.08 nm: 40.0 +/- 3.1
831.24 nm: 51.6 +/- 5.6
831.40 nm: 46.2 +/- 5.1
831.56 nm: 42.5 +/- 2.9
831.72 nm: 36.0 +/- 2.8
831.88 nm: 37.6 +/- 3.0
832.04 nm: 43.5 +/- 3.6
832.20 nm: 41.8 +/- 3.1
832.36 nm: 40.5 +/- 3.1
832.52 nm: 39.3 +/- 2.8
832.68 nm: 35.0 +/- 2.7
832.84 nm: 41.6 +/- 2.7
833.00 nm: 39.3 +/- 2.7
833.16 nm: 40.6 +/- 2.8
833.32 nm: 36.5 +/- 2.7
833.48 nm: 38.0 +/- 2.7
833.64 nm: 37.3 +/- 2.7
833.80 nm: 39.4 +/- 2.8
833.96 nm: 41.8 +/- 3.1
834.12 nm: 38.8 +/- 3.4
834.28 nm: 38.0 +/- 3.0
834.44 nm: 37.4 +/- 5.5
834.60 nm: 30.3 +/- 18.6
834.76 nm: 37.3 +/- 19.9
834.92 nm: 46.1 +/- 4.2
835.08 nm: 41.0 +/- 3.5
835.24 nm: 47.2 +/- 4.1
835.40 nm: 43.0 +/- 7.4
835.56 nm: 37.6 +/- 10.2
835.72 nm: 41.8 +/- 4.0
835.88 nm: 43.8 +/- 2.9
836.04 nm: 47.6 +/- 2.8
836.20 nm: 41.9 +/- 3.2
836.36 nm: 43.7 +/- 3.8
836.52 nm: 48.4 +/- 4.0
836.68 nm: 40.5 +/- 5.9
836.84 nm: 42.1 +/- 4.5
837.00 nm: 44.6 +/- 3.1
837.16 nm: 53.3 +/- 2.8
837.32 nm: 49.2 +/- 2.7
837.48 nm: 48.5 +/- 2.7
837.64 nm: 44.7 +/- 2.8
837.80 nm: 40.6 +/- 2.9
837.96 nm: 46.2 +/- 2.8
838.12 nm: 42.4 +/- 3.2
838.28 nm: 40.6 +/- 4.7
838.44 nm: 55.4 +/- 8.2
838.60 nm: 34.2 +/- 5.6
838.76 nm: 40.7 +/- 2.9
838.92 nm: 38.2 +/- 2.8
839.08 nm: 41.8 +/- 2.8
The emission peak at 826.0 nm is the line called Mg II 2798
